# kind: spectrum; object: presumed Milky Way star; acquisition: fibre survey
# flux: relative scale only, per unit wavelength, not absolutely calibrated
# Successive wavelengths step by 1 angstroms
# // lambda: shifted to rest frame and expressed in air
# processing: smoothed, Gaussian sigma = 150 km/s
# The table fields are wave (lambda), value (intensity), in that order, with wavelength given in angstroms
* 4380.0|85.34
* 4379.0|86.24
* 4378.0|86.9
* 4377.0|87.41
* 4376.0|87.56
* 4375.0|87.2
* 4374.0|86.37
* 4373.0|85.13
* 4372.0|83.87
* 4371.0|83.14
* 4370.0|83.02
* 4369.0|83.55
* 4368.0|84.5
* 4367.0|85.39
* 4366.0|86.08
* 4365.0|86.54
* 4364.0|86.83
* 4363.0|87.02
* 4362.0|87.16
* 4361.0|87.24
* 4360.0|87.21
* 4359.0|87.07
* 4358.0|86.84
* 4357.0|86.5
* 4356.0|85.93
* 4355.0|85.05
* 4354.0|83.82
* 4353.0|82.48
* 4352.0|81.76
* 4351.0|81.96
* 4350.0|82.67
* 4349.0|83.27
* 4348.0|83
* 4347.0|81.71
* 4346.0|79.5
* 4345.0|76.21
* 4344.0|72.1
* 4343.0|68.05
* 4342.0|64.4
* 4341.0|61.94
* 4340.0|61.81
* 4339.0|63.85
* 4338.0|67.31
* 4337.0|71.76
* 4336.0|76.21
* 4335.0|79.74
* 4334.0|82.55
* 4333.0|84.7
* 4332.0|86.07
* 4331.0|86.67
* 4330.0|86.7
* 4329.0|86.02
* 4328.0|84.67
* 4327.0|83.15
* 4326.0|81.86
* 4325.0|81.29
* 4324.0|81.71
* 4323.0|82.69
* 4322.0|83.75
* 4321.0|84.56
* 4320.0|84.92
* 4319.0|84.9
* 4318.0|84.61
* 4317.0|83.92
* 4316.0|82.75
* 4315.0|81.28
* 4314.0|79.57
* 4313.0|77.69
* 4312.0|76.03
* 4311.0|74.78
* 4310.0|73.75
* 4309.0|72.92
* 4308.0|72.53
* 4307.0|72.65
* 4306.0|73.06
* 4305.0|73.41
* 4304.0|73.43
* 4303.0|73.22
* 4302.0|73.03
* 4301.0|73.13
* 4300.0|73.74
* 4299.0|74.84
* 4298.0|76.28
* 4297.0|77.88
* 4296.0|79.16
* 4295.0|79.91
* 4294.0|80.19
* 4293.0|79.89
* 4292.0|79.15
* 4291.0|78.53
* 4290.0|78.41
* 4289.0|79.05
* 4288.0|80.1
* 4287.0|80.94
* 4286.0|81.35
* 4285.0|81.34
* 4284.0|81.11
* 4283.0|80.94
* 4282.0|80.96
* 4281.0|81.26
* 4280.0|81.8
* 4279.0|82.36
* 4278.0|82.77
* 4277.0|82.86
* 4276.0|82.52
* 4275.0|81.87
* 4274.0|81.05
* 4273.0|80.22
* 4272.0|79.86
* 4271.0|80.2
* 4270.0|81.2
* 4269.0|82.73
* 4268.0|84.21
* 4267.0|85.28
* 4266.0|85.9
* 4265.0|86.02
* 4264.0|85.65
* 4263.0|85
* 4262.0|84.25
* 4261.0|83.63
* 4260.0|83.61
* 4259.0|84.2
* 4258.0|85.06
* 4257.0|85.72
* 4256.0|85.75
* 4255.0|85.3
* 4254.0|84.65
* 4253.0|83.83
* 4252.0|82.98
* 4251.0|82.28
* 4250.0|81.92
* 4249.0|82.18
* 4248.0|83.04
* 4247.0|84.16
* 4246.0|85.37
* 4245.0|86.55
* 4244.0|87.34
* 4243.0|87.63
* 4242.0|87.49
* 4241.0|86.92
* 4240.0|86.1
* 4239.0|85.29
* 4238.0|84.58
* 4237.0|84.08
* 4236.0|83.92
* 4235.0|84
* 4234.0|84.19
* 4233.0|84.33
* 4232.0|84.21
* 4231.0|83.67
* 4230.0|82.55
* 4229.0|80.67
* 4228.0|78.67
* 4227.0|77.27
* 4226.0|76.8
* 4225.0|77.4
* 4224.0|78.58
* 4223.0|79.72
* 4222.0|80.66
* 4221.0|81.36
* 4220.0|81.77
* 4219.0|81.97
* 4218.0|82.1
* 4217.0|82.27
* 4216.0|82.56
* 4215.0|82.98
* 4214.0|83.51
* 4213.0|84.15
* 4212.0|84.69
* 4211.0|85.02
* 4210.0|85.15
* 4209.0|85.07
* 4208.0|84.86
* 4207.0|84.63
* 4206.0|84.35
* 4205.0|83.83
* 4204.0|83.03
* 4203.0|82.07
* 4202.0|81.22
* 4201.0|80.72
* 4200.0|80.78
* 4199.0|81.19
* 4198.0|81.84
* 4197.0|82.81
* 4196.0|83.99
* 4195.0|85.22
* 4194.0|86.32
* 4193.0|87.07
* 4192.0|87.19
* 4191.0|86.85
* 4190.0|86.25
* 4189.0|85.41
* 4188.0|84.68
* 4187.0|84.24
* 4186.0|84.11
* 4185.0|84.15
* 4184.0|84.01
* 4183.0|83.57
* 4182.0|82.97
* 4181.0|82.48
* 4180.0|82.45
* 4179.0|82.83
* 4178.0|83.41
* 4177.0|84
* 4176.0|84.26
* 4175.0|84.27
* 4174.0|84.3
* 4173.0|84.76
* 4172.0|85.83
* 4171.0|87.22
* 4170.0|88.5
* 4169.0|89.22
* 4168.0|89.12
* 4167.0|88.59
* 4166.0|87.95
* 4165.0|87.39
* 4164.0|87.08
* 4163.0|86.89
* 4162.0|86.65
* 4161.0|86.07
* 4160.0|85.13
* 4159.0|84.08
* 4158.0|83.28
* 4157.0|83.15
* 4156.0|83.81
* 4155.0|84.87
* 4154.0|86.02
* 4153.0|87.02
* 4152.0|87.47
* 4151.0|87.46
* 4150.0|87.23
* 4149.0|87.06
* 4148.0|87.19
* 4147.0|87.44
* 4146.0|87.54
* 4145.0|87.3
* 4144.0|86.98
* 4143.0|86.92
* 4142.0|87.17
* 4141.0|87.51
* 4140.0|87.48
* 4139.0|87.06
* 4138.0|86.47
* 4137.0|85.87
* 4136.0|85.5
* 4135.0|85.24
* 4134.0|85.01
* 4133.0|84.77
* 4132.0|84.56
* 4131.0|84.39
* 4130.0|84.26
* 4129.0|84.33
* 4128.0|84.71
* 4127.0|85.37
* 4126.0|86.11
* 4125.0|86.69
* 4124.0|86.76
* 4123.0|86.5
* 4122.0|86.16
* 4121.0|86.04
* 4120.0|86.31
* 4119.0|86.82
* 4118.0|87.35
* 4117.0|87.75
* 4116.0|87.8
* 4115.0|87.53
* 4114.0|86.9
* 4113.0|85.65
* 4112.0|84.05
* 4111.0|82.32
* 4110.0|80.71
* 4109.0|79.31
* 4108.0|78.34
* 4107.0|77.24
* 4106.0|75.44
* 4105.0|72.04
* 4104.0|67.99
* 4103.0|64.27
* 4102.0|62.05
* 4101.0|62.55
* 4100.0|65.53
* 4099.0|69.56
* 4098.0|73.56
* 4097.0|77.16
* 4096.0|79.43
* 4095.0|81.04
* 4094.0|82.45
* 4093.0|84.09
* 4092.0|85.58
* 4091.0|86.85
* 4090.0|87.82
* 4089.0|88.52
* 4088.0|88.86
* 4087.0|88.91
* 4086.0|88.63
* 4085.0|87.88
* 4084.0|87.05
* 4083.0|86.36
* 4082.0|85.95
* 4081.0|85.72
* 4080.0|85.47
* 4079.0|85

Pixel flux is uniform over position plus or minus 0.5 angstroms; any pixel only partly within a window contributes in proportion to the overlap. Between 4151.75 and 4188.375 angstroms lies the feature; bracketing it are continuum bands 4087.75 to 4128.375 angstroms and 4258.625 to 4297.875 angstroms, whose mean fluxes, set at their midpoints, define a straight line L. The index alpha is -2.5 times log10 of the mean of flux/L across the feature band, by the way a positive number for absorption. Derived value -0.05 mag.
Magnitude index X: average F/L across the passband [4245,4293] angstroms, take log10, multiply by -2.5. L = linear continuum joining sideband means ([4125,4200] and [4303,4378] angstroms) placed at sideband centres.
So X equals 0.00 mag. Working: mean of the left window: 85.5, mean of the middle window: 82.6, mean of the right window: 80.8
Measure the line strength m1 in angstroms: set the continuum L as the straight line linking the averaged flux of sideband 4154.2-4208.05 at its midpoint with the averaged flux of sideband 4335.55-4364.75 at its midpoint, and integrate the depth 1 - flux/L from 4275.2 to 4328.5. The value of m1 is 0.9 angstroms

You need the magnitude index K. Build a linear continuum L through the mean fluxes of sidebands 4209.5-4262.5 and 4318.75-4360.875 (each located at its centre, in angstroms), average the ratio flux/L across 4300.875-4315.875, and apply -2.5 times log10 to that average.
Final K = 0.09 mag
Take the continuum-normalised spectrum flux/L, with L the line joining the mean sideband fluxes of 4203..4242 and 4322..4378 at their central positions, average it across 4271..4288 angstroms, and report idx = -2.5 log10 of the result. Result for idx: 0.013 mag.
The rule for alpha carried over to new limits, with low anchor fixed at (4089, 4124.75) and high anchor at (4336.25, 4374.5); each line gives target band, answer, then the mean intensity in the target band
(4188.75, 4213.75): -0.05 mag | 84.1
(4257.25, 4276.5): -0.04 mag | 83.3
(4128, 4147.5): -0.08 mag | 86.1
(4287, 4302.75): 0.04 mag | 77.6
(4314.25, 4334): -0.05 mag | 83.9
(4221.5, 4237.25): -0.01 mag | 81.3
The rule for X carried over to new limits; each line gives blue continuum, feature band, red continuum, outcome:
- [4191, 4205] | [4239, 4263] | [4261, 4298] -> -0.03 mag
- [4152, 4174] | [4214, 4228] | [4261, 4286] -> 0.05 mag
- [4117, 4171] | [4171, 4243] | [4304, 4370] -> 0.01 mag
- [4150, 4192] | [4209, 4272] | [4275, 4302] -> -0.02 mag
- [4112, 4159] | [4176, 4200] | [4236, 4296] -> 0.01 mag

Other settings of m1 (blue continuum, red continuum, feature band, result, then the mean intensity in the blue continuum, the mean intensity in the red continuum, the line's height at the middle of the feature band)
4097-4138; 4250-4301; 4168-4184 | -0.68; 81.1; 81.7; 81.3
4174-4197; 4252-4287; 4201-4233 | 0.68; 84.5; 83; 83.9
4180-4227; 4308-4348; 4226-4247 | -0.57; 83.1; 78.4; 81.8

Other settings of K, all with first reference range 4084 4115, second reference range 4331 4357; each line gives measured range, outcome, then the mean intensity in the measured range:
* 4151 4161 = -0.08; 85.2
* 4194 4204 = -0.05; 82.5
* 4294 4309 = 0.04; 74.9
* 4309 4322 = -0.04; 80.5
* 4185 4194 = -0.09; 85.7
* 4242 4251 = -0.09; 84.8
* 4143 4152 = -0.11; 87.3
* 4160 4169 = -0.11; 87.4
